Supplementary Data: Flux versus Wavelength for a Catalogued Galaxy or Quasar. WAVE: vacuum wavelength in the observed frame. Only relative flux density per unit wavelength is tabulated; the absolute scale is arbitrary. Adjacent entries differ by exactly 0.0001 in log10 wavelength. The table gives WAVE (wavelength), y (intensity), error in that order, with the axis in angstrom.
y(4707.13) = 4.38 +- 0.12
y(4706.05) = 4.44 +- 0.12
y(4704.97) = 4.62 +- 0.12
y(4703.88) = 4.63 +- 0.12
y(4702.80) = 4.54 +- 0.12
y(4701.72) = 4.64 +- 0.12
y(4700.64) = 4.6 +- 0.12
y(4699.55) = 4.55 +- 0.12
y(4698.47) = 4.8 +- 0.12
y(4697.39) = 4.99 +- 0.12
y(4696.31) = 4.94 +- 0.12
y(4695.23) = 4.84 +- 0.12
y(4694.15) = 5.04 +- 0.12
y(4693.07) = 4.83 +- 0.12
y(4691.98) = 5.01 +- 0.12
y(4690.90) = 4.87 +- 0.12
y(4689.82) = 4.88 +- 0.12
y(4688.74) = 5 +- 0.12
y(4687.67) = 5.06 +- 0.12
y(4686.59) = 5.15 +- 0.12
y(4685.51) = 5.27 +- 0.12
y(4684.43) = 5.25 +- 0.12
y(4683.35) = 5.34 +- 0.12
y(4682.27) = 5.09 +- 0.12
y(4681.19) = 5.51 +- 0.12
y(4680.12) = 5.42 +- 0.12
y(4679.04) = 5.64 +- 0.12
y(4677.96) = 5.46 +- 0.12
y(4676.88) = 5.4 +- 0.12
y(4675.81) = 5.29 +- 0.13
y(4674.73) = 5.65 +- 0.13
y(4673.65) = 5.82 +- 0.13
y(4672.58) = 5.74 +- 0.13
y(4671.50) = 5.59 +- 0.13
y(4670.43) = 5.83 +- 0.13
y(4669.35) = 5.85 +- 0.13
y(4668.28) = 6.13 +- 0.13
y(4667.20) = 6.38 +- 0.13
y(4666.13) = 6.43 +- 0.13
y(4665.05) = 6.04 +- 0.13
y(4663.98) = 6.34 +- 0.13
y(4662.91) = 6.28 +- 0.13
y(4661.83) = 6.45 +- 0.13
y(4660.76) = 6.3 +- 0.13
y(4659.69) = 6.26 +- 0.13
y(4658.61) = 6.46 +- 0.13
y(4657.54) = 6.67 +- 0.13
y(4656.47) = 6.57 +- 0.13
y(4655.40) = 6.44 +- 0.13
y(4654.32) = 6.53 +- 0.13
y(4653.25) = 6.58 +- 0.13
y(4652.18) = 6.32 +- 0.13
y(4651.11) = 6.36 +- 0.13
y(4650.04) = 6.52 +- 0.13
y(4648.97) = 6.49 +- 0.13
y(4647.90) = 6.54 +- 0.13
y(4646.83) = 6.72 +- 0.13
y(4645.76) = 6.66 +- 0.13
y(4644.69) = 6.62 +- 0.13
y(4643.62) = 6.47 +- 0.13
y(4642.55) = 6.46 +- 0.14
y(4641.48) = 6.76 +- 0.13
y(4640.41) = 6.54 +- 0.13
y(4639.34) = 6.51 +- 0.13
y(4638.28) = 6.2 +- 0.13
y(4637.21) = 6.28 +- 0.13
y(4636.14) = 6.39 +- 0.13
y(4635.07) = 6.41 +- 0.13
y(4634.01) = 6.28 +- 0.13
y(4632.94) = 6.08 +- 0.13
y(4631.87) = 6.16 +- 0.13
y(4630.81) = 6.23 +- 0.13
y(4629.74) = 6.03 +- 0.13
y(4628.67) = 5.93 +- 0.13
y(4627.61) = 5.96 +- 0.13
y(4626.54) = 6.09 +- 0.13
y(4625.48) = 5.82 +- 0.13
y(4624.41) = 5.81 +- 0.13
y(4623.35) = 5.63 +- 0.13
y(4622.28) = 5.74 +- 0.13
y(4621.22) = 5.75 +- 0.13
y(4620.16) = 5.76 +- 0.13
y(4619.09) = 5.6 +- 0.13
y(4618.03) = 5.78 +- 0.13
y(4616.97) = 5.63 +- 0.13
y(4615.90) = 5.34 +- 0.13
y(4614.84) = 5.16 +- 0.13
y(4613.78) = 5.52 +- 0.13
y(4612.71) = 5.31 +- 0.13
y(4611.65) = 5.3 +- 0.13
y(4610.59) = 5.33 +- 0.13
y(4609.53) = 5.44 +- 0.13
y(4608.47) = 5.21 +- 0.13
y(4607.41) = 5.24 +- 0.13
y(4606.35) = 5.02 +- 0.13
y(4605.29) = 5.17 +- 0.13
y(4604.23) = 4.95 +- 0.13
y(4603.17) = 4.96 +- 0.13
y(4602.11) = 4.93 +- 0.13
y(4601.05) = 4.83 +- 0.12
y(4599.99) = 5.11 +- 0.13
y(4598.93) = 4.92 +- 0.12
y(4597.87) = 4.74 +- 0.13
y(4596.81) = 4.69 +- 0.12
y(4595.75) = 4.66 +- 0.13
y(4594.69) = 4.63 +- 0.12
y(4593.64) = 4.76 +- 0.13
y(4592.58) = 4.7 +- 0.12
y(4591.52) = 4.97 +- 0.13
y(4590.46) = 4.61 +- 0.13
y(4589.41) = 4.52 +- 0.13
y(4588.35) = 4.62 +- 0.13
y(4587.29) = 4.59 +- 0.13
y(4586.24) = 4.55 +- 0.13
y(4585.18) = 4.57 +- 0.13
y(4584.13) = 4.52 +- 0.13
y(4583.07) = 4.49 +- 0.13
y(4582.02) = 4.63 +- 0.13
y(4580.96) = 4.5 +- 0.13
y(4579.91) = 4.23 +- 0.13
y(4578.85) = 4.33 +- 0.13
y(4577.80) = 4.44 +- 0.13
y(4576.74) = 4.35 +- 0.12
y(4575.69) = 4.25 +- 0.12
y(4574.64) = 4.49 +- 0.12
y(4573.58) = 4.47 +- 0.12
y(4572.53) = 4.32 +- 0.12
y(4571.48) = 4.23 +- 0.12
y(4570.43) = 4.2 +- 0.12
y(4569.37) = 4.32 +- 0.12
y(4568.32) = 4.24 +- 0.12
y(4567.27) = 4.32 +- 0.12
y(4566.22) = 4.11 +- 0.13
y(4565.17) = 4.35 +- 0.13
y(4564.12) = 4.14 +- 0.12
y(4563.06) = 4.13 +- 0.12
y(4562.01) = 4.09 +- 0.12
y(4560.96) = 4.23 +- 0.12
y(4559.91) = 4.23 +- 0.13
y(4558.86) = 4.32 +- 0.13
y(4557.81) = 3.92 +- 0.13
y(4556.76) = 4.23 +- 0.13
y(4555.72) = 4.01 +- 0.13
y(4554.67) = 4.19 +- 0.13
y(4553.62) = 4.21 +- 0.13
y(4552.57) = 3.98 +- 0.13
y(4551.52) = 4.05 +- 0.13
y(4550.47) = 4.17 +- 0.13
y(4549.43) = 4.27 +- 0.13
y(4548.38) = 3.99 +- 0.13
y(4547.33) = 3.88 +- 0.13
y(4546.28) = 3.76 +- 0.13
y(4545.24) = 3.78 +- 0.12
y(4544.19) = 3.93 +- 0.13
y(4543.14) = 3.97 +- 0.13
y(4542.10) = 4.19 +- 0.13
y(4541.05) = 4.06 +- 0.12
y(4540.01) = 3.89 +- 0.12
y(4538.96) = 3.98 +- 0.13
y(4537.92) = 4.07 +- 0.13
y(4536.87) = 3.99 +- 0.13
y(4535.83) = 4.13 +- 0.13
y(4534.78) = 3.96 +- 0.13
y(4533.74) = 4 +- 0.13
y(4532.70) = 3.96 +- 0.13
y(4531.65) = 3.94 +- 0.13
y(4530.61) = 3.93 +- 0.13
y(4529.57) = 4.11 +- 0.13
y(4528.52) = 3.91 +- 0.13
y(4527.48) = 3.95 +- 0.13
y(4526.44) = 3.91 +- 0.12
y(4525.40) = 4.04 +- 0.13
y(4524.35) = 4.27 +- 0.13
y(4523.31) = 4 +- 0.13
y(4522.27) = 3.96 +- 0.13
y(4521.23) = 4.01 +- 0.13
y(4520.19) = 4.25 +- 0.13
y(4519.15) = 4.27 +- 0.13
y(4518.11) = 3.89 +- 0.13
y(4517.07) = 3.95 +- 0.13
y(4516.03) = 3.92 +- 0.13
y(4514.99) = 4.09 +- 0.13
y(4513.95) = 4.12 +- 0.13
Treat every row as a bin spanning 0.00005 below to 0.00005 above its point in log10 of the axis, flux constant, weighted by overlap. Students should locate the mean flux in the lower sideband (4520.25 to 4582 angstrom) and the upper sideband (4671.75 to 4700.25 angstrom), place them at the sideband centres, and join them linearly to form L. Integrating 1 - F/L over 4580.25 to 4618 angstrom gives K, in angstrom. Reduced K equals -3.5 angstrom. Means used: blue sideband 4.12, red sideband 5.19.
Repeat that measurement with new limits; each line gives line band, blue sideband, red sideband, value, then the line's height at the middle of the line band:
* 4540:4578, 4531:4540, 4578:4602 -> 1.1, 4.28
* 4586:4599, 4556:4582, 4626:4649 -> 0.8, 4.99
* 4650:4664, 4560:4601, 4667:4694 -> -3.4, 5.18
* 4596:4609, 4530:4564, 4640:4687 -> 0.1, 5.02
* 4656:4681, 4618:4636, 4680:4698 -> -2.9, 5.37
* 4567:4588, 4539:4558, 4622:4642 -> 1.6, 4.77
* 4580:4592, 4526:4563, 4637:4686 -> 0.5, 4.77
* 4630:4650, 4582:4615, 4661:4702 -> -4.9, 5.16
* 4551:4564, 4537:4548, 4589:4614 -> 0.2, 4.21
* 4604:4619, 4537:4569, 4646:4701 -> -1.4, 4.88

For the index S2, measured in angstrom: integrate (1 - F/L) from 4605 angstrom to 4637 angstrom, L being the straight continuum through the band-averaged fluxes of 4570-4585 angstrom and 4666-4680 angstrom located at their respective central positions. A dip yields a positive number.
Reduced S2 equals -4.42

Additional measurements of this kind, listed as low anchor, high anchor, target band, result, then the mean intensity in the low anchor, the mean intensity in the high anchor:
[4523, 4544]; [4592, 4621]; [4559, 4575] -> 1.0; 4.01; 5.14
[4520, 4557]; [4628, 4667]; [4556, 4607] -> 4.6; 4.02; 6.4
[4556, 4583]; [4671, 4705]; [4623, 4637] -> -4.1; 4.28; 5.11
